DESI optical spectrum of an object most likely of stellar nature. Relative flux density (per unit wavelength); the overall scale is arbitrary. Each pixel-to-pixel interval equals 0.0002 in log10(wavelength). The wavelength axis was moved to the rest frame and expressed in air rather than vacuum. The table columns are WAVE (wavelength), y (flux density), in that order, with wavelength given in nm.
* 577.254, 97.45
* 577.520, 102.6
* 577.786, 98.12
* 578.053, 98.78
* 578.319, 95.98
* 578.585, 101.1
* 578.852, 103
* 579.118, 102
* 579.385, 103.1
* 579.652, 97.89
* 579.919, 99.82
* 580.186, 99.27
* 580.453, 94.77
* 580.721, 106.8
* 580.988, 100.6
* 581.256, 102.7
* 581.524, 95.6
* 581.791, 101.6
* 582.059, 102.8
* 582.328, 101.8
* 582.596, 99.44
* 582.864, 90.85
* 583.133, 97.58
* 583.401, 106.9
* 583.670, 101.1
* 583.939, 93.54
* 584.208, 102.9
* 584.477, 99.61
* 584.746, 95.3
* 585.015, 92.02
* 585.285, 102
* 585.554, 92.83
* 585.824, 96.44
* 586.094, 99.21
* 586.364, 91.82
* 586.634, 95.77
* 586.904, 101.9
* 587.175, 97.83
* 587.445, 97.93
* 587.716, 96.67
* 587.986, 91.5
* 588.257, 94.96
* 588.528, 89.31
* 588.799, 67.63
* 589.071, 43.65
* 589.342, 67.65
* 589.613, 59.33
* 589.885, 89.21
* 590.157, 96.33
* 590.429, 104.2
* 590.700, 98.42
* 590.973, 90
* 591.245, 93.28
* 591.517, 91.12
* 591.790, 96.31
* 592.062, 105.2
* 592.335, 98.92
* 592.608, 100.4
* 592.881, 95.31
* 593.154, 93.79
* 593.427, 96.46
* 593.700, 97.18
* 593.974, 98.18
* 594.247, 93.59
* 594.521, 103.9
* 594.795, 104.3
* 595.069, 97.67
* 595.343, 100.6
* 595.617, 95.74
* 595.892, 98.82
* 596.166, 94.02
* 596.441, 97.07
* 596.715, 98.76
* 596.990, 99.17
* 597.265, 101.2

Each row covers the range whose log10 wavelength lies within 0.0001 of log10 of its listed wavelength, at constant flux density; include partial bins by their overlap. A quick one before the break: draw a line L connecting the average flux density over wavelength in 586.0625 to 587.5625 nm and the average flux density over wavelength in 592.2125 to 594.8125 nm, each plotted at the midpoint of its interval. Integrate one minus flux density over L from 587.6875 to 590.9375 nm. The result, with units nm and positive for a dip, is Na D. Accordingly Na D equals 0.48 nm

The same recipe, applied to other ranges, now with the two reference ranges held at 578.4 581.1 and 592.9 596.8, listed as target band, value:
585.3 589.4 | 0.42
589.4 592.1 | 0.20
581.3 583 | 0.02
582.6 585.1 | 0.05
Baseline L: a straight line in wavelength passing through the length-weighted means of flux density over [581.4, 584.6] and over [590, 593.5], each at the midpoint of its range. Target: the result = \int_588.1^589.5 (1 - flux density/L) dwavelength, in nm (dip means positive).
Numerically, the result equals 0.36 nm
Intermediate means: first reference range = 99.5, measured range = 72.7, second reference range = 96.9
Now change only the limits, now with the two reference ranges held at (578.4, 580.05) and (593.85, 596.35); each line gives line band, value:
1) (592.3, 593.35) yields 0.02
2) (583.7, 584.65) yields 0.01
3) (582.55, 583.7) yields 0.02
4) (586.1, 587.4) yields 0.03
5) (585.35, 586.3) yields 0.04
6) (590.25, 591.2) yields 0.02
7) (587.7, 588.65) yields 0.07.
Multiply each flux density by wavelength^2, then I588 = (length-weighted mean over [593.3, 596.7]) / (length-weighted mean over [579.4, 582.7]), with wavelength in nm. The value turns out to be 1.03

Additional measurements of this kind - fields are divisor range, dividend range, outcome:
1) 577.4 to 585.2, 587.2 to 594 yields 0.93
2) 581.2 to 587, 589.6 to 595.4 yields 1.01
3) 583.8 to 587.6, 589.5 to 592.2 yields 0.97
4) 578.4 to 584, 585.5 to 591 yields 0.91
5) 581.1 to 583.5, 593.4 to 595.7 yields 1.03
